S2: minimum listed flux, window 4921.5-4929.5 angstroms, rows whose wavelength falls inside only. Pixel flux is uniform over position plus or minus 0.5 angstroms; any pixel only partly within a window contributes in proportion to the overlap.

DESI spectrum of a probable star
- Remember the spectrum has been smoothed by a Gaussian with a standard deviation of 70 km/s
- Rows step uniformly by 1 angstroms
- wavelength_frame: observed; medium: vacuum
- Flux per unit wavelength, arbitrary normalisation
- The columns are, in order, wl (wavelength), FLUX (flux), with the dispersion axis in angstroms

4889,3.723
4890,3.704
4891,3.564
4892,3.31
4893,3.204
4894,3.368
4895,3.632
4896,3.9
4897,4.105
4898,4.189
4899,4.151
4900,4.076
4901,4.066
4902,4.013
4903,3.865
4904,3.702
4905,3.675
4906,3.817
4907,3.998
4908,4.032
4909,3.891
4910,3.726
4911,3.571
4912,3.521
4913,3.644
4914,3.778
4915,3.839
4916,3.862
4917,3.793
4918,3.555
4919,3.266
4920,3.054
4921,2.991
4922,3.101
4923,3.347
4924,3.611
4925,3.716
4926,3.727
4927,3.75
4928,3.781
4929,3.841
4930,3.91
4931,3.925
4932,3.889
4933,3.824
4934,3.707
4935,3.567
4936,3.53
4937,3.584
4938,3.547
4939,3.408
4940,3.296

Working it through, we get 3.101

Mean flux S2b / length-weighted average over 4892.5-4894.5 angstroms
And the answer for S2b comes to 3.29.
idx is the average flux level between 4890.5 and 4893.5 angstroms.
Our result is 3.36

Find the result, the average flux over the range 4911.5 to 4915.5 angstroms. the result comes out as 3.7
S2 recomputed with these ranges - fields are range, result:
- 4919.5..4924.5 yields 2.991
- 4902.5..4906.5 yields 3.675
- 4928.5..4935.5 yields 3.567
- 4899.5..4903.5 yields 3.865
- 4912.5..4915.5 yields 3.644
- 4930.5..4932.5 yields 3.889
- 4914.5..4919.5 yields 3.266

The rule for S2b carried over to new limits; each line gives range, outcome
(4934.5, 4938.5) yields 3.56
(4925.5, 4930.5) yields 3.8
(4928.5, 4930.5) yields 3.88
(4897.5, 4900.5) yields 4.14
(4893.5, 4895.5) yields 3.5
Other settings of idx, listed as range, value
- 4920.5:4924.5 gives 3.26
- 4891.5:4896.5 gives 3.48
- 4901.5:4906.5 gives 3.81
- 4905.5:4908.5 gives 3.95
